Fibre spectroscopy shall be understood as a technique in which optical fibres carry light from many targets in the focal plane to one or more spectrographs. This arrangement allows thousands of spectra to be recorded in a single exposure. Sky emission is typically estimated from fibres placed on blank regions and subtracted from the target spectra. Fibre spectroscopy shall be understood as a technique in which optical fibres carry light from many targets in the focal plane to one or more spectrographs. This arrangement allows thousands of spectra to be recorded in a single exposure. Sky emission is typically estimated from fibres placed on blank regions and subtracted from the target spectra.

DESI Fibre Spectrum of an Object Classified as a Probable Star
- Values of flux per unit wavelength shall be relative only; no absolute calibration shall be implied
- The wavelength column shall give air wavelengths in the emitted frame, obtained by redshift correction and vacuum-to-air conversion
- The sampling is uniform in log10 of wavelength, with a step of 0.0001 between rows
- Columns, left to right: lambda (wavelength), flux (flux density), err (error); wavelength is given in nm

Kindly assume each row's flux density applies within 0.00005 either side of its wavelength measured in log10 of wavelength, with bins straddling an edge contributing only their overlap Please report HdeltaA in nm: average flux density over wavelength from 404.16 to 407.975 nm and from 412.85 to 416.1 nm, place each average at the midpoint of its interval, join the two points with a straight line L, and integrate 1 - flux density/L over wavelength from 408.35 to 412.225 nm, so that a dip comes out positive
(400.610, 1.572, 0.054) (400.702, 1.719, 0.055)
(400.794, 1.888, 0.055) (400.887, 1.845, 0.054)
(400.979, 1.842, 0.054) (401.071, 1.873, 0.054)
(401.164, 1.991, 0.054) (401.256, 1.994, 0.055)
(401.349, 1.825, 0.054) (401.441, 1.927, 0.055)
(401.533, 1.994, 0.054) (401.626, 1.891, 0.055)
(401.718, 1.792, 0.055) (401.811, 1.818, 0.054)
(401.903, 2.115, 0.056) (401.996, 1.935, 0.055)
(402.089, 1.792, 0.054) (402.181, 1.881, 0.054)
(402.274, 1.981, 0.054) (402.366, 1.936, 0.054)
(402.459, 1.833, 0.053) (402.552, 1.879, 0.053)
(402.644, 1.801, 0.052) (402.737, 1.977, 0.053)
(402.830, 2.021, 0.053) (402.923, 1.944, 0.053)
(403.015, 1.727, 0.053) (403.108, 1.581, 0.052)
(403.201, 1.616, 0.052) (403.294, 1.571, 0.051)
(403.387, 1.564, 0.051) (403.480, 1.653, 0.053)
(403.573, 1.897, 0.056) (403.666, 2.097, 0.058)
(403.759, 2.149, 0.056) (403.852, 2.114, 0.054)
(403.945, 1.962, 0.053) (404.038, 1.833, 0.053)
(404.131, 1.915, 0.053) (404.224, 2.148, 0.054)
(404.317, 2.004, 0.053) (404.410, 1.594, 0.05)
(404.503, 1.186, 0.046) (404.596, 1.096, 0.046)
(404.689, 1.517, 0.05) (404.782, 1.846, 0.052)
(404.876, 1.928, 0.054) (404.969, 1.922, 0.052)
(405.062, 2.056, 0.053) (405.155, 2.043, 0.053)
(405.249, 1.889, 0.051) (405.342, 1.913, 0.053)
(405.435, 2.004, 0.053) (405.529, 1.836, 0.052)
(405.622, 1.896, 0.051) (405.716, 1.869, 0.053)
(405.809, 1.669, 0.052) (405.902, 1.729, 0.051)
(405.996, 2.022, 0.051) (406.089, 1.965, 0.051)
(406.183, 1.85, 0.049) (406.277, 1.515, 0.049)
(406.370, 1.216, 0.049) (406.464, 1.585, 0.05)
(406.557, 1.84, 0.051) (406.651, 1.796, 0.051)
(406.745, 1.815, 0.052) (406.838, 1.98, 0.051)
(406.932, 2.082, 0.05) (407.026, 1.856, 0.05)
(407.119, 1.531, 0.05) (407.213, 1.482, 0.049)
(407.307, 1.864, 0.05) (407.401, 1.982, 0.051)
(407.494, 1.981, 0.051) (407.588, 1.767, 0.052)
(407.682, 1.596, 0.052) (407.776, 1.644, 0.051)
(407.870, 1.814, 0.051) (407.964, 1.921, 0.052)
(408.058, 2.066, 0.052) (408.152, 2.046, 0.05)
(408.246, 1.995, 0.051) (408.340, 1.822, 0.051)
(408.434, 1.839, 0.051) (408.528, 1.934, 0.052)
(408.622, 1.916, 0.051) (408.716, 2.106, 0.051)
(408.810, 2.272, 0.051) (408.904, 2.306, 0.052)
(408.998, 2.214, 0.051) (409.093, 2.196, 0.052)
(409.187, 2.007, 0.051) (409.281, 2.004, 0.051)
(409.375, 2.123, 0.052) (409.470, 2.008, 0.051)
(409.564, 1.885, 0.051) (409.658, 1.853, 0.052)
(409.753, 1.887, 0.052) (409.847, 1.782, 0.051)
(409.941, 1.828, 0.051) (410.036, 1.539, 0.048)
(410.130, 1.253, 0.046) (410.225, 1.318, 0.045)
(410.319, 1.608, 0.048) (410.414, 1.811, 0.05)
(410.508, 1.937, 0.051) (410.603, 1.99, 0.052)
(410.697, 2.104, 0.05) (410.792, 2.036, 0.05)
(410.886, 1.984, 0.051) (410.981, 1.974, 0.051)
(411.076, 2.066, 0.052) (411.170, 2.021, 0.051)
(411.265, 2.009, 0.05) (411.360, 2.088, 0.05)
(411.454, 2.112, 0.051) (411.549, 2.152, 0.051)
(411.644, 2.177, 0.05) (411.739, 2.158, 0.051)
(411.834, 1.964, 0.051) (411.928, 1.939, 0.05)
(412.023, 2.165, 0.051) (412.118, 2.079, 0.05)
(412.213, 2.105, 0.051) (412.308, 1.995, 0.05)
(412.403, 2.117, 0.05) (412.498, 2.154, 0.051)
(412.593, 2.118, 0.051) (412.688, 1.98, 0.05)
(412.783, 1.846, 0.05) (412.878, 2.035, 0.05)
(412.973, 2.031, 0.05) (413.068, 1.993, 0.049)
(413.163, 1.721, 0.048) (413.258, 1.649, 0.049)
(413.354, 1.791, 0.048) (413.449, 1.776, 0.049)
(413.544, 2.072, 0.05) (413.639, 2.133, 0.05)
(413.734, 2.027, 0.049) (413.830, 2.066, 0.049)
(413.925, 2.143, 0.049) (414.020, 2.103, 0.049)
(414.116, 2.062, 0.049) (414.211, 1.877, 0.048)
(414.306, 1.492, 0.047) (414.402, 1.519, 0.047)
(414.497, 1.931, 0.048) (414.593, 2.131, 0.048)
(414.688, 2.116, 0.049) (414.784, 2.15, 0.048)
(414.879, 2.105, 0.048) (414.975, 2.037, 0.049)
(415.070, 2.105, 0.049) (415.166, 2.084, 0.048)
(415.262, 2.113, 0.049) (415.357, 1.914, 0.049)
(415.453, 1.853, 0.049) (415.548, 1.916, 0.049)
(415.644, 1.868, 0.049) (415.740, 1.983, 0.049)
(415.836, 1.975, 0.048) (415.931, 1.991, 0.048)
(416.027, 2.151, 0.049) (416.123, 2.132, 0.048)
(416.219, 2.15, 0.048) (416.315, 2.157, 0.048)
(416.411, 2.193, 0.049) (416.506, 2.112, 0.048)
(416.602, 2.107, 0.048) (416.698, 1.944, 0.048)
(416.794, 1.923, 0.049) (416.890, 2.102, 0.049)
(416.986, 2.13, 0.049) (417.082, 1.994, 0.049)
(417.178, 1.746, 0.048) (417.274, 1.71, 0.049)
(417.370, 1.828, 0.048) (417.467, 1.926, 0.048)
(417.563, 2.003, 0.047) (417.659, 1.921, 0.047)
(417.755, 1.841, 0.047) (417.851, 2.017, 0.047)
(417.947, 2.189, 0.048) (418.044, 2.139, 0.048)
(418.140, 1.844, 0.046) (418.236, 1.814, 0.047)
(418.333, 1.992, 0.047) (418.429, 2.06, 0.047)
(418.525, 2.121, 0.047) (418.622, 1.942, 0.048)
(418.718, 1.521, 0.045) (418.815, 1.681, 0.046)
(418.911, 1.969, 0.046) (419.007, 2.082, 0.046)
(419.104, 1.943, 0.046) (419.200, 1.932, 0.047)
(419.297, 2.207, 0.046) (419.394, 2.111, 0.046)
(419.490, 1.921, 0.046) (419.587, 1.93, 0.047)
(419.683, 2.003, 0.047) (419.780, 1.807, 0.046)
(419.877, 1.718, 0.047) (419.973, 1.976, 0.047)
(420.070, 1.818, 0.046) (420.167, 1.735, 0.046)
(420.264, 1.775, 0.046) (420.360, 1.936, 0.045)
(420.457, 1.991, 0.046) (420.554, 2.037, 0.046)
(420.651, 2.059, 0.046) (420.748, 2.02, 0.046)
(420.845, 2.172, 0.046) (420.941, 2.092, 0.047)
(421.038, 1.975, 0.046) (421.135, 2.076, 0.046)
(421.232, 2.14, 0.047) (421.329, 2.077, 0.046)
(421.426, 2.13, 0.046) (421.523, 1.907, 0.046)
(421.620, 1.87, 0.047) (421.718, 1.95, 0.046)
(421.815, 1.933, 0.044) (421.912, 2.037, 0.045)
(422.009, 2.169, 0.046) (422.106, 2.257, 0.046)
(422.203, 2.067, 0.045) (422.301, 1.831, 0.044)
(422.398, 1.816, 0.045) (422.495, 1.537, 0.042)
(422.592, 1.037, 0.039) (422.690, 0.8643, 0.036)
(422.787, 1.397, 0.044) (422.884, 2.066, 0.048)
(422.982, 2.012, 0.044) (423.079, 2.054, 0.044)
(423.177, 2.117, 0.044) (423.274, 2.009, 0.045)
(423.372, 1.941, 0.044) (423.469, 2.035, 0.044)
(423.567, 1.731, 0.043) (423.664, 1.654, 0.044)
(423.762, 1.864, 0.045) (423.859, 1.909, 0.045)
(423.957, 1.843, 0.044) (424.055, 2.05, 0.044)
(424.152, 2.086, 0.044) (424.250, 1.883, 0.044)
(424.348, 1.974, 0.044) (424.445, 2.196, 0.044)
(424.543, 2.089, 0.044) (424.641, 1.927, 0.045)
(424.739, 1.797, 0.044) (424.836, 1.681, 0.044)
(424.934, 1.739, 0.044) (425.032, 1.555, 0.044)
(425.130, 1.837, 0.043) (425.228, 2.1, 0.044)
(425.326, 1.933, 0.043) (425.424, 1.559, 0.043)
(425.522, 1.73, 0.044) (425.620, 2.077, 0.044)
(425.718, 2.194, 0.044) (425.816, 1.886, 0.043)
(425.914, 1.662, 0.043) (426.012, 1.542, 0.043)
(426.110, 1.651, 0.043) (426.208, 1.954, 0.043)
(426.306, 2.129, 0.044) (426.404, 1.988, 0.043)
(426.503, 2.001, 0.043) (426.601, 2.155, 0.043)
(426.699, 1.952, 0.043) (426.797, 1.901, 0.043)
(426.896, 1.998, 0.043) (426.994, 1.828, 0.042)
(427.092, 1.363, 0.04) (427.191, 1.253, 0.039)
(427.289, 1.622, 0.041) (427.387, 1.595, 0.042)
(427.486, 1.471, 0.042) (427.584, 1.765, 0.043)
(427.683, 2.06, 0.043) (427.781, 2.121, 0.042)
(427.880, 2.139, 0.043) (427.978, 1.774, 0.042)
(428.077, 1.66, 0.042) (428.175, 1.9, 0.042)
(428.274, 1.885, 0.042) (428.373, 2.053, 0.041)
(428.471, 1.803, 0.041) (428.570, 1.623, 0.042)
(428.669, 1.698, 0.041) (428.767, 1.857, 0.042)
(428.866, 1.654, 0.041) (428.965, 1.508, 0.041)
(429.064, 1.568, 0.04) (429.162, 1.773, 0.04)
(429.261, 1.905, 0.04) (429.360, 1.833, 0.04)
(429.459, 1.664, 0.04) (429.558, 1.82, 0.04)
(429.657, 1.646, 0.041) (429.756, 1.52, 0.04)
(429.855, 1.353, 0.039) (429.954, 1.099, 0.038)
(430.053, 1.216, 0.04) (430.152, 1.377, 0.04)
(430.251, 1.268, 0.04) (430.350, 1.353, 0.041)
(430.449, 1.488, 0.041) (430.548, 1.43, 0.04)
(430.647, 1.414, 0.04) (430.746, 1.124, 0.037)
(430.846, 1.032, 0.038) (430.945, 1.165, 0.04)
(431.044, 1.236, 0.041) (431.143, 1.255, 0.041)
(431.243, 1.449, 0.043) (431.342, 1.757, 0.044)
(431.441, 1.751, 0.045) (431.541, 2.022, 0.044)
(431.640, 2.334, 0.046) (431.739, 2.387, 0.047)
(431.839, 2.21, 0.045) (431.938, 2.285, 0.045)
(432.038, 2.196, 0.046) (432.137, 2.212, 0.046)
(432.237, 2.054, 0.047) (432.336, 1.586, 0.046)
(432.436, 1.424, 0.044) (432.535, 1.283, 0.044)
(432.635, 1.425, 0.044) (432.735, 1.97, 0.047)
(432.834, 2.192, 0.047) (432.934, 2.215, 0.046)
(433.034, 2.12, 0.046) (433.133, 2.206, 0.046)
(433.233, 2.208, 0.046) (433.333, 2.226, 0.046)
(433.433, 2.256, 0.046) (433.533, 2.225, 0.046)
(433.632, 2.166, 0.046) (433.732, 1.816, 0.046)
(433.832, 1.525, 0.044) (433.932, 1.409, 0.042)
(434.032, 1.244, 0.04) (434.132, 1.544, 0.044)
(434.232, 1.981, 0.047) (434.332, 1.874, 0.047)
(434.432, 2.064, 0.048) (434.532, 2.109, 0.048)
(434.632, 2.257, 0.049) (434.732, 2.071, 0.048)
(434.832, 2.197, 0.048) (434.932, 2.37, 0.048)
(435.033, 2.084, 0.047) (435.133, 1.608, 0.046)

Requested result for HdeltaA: -0.18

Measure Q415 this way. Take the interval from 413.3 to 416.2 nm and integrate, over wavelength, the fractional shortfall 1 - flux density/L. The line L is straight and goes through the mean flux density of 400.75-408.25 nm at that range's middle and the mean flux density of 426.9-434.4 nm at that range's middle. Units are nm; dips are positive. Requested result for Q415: -0.31 nm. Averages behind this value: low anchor 1.84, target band 1.99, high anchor 1.73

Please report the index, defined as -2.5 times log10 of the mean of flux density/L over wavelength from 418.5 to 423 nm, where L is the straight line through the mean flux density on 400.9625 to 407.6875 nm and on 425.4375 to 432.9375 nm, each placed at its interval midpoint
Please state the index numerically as -0.08 mag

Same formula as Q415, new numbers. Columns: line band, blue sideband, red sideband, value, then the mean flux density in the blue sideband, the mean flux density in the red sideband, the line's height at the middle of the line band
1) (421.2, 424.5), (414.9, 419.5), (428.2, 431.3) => -0.217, 1.99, 1.52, 1.78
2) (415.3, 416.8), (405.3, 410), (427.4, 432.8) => -0.182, 1.88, 1.68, 1.81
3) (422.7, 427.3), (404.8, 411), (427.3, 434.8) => -0.188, 1.87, 1.76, 1.79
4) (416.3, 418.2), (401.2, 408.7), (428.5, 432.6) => -0.273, 1.84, 1.63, 1.74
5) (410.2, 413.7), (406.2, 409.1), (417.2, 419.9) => -0.167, 1.87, 1.93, 1.89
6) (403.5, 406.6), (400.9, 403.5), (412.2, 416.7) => 0.107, 1.85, 2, 1.89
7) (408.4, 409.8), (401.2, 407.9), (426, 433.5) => -0.175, 1.82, 1.75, 1.81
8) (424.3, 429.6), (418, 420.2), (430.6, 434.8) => 0.157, 1.93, 1.84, 1.88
